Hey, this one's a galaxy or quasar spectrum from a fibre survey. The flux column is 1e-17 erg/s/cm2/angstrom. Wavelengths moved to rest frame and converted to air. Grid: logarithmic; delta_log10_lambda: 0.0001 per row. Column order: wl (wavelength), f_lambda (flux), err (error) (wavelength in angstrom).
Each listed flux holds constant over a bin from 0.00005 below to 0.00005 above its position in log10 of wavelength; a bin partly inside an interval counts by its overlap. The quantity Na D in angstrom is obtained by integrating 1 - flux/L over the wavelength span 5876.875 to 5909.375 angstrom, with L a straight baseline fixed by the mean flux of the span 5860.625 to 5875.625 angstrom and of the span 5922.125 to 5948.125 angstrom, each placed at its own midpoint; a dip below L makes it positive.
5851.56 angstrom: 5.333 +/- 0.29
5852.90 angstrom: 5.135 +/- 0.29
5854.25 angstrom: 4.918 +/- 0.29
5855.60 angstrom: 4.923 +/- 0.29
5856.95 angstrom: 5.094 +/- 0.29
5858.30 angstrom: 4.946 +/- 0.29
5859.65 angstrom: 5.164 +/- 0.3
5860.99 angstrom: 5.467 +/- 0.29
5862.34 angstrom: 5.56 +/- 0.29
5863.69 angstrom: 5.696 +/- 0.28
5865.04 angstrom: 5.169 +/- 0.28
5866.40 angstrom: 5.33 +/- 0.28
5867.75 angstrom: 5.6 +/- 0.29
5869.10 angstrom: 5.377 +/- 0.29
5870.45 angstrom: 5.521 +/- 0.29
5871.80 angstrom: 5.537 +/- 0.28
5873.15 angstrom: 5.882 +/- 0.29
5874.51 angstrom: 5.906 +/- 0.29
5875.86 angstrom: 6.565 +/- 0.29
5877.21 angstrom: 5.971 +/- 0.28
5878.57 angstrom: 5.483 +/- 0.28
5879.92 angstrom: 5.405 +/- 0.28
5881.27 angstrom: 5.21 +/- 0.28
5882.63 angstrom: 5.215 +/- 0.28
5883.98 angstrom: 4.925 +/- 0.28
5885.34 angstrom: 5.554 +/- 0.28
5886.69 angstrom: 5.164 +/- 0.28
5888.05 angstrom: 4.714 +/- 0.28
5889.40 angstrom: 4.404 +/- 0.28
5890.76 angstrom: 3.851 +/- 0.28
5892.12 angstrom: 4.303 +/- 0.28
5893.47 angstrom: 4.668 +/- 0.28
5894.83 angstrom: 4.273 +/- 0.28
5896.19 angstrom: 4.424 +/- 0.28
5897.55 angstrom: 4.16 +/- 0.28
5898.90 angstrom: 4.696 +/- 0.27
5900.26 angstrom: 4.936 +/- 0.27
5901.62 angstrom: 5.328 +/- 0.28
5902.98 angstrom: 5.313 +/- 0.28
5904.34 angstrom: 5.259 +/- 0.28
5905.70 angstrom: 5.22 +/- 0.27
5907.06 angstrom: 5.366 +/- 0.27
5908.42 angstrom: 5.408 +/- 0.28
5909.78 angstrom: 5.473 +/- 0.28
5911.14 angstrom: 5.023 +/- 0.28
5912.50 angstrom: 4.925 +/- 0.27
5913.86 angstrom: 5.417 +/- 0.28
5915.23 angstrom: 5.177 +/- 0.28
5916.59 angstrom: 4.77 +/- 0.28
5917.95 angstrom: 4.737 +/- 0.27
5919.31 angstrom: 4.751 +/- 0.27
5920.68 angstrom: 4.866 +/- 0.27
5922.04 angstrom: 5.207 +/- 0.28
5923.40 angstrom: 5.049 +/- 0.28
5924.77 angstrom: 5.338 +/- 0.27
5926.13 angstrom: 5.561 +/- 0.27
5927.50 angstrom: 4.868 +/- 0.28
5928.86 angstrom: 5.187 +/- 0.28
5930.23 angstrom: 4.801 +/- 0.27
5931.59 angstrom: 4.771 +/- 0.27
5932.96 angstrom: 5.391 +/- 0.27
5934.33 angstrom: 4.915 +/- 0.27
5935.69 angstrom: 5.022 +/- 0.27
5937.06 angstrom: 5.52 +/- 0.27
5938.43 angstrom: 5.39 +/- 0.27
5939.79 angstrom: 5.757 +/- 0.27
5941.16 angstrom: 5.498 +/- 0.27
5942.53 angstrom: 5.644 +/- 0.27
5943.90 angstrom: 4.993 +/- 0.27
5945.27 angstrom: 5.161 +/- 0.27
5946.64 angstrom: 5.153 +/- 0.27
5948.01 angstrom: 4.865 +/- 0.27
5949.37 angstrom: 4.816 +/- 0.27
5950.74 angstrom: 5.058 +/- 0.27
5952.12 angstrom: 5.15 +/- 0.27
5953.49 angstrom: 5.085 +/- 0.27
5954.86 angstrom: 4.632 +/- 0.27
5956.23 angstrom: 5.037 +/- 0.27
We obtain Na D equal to 2.9 angstrom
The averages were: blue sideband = 5.58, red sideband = 5.21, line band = 4.96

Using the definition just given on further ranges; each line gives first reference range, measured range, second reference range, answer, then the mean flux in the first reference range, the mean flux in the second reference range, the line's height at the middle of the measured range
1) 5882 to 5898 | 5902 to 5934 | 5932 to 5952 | -1.1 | 4.64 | 5.22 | 4.95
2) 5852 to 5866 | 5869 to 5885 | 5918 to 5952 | -1.2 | 5.21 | 5.14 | 5.19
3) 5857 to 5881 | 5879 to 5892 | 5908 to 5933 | 1.2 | 5.55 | 5.08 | 5.4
